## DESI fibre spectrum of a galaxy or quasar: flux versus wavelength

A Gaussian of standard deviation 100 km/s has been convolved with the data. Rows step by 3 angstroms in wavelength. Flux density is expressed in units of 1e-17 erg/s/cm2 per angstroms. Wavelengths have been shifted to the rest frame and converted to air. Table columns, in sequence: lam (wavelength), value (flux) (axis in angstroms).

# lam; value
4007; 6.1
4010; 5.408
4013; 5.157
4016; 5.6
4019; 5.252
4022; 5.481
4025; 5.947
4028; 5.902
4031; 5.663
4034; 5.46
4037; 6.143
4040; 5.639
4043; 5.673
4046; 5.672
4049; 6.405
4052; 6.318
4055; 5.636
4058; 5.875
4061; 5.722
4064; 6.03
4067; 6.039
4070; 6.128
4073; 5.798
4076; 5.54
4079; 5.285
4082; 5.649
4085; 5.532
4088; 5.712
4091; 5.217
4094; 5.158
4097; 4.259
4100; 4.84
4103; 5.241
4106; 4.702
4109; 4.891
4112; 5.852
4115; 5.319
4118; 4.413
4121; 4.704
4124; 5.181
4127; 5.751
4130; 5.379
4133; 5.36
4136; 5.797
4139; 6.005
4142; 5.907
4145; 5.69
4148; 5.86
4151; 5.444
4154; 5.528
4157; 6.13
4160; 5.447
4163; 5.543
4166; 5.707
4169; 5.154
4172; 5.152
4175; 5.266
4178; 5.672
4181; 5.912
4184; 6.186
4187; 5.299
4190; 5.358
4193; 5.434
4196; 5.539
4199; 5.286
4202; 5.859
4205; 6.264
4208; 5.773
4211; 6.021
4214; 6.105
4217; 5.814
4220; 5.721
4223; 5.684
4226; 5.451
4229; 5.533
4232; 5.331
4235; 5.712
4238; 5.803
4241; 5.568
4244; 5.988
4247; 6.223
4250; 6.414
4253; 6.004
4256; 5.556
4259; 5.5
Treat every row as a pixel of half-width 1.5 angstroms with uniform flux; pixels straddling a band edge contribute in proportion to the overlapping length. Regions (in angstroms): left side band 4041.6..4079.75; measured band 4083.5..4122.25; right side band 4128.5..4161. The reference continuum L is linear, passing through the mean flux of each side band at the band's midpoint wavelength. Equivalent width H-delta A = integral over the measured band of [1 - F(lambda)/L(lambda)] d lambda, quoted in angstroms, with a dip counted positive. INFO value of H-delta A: 4.8 angstroms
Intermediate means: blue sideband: 5.87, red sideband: 5.69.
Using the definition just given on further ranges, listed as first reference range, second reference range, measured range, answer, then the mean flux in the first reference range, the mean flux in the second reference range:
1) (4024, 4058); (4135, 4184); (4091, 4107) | 2.44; 5.86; 5.65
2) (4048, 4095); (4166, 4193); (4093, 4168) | 3.35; 5.75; 5.51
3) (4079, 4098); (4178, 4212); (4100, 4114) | 0.57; 5.28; 5.71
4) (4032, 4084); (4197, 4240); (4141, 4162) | 0.23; 5.82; 5.74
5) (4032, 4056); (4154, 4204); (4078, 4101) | 2.21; 5.87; 5.57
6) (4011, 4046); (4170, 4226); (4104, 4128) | 2.38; 5.63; 5.67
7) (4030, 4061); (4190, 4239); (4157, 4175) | 0.91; 5.85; 5.7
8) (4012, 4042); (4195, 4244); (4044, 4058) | -0.84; 5.63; 5.73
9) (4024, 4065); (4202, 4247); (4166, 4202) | 1.86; 5.86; 5.79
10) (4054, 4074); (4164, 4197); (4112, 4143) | 1.59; 5.9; 5.52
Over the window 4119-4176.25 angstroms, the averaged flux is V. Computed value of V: 5.52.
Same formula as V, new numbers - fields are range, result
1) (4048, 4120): 5.47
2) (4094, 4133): 5.06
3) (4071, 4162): 5.39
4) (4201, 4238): 5.77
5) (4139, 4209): 5.63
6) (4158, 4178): 5.42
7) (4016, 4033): 5.64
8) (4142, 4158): 5.73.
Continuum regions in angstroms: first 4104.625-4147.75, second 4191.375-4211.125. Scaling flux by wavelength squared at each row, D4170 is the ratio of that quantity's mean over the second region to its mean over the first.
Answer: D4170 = 1.10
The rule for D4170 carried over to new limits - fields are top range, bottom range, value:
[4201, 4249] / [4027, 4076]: 1.08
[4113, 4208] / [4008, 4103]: 1.04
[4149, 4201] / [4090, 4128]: 1.14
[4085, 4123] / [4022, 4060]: 0.89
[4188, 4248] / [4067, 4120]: 1.15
